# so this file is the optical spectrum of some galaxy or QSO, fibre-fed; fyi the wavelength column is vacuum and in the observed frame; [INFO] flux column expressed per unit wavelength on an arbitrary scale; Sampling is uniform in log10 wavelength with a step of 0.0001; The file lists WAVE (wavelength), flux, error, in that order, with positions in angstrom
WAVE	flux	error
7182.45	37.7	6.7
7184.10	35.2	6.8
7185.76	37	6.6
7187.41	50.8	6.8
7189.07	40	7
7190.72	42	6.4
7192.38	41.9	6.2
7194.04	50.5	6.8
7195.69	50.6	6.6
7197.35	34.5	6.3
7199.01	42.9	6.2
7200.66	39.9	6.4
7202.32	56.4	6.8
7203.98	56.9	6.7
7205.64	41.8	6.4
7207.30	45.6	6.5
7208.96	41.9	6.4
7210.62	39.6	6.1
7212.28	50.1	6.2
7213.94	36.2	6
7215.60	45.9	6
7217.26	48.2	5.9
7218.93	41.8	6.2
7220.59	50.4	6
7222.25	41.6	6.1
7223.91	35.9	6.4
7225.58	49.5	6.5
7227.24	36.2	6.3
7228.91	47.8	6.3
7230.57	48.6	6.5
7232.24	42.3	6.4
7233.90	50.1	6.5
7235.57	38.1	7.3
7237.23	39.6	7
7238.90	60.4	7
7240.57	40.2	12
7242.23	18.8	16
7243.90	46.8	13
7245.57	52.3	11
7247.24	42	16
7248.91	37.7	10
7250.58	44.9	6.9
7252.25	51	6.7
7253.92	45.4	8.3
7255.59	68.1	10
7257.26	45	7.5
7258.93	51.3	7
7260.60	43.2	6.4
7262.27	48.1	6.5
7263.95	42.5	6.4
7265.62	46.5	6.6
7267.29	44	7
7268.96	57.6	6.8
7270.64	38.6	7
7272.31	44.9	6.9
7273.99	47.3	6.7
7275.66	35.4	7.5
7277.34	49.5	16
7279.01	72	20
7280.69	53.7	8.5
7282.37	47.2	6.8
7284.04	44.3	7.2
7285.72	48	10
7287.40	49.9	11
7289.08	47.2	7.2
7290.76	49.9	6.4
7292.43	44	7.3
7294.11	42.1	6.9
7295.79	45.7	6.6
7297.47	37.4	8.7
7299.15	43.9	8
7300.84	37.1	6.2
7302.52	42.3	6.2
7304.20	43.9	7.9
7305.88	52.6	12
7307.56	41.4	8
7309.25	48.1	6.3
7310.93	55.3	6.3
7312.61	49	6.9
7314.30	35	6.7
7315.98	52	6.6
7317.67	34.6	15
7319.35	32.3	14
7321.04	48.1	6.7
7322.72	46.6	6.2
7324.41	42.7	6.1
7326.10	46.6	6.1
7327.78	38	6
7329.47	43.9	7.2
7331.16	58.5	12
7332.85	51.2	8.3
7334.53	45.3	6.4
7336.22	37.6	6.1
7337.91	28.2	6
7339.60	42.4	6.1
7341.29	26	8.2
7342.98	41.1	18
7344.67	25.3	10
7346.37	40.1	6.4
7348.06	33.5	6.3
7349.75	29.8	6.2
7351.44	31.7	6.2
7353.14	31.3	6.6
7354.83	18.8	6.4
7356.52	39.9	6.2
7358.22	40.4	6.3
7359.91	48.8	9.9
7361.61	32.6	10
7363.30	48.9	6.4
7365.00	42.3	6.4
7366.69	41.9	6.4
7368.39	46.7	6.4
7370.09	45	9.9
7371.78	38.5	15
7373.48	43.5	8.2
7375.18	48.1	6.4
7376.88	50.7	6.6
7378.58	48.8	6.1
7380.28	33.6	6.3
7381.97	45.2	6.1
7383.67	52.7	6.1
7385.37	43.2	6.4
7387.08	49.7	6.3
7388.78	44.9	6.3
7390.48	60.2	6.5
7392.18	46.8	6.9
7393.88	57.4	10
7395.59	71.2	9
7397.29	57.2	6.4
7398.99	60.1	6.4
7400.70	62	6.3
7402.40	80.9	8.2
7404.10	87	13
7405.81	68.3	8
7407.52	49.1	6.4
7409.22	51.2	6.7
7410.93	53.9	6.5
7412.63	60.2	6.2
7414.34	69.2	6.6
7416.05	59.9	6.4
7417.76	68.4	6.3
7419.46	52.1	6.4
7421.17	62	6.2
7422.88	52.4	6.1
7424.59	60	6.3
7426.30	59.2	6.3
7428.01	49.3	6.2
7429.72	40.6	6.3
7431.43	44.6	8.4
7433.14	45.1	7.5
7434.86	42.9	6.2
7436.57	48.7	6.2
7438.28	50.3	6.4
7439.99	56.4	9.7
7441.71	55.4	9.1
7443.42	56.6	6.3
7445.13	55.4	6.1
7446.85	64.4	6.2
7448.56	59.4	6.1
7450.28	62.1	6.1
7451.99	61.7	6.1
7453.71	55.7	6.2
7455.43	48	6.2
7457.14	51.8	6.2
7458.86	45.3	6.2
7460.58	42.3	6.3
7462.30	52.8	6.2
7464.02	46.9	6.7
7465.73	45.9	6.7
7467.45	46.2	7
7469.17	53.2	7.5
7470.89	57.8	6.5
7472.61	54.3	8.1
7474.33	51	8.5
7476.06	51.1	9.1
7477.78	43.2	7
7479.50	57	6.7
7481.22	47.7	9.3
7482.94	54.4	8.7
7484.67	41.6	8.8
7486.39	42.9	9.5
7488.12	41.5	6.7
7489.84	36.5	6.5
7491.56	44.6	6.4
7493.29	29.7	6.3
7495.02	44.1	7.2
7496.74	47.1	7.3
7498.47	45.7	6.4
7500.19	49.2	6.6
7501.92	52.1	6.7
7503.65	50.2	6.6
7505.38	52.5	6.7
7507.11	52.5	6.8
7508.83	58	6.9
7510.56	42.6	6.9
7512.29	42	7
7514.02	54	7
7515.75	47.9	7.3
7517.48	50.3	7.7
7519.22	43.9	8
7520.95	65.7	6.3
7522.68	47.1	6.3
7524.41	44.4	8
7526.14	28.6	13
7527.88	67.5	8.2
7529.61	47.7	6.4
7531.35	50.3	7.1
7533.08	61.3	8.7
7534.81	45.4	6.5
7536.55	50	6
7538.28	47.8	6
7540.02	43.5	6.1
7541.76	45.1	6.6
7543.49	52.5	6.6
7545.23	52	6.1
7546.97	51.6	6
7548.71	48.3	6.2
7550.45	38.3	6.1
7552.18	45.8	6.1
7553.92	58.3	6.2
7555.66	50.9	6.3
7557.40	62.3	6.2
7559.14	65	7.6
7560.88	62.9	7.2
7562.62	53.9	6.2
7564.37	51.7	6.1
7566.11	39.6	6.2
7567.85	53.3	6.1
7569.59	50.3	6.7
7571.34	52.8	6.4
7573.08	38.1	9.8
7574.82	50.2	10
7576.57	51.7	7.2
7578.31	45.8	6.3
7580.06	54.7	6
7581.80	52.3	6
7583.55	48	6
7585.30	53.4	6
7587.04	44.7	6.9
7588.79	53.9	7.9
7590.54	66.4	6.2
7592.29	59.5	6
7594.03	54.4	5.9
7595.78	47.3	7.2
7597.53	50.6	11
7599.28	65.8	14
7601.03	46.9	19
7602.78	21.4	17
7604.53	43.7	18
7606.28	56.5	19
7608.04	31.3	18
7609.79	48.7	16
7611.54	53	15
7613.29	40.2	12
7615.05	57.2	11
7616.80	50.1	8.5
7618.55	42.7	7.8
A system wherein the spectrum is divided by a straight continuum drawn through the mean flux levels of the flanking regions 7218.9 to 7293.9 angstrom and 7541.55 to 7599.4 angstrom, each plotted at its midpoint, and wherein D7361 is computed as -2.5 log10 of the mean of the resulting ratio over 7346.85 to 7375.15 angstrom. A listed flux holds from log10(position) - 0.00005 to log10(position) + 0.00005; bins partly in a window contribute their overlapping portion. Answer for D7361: 0.24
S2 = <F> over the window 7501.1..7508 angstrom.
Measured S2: 51.9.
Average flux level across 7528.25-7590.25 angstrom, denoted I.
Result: 51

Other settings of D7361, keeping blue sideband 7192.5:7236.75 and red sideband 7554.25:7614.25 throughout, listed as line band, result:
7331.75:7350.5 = 0.26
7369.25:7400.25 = -0.06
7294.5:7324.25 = 0.06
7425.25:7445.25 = -0.04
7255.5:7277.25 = -0.02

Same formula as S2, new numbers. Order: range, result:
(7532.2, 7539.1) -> 51.2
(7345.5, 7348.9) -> 36.7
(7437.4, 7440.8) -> 53.4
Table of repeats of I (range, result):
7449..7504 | 48.6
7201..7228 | 44.8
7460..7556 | 48.5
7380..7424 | 58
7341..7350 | 33.2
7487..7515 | 46.4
